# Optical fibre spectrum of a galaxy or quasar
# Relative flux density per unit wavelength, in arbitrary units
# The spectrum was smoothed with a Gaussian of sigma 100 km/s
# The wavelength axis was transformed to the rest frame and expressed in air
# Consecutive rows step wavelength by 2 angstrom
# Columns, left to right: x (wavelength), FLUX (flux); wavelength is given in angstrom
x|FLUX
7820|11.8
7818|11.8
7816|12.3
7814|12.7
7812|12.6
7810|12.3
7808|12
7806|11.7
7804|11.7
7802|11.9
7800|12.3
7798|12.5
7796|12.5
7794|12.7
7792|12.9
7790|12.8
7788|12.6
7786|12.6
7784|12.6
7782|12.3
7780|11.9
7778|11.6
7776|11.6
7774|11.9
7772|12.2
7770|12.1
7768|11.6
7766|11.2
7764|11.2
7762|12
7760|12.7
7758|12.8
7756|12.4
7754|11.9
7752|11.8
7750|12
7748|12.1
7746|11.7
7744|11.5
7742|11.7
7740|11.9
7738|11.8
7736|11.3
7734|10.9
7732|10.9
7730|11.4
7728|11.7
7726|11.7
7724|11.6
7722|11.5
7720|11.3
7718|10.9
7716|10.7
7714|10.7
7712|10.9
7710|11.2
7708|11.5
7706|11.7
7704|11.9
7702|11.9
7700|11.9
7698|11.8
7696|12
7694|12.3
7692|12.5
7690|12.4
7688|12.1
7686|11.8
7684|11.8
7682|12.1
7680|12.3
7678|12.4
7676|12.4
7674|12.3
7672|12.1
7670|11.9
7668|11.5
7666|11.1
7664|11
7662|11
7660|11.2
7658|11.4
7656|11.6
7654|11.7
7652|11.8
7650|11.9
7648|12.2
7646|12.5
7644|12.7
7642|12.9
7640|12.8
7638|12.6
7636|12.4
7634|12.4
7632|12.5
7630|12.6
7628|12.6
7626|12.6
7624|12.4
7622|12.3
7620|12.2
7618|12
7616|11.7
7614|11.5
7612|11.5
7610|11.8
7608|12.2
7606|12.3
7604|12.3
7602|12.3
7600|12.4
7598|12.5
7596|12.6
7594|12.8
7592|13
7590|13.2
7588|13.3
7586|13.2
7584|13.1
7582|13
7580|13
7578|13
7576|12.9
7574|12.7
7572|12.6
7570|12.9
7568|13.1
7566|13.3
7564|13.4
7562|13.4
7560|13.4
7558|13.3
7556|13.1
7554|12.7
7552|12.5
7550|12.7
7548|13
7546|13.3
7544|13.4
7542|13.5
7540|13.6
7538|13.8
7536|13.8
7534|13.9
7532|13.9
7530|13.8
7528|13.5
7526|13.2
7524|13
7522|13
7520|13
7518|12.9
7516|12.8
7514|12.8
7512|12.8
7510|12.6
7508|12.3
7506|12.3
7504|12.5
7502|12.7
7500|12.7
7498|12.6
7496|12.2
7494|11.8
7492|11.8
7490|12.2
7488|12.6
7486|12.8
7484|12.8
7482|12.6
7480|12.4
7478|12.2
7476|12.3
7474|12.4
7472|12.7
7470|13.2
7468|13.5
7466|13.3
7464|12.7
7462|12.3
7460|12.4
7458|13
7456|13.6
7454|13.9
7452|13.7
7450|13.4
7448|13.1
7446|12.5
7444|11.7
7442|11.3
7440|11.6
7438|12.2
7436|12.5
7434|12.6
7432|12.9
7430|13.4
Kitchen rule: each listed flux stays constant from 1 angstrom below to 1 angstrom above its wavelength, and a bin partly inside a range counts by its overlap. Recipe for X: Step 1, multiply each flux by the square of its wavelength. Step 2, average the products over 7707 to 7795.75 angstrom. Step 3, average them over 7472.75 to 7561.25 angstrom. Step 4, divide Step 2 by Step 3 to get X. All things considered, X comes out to 0.97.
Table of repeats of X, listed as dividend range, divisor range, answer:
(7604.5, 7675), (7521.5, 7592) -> 0.93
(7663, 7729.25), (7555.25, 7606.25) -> 0.93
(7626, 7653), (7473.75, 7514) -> 1.04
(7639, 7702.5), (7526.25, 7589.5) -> 0.93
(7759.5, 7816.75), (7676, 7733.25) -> 1.06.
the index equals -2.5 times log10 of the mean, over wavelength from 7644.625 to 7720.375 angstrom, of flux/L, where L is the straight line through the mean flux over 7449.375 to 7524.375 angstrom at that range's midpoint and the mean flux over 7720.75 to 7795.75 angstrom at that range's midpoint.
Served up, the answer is 0.04 mag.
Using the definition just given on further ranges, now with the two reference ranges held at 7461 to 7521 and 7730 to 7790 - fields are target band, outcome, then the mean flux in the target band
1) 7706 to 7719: 0.09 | 11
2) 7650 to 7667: 0.07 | 11.4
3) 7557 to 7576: -0.06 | 13.1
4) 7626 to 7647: -0.03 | 12.6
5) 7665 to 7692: 0.01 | 12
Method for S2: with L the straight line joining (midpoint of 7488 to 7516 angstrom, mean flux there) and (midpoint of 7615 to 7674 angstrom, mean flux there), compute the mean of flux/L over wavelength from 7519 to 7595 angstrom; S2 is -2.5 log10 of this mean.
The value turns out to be -0.08 mag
